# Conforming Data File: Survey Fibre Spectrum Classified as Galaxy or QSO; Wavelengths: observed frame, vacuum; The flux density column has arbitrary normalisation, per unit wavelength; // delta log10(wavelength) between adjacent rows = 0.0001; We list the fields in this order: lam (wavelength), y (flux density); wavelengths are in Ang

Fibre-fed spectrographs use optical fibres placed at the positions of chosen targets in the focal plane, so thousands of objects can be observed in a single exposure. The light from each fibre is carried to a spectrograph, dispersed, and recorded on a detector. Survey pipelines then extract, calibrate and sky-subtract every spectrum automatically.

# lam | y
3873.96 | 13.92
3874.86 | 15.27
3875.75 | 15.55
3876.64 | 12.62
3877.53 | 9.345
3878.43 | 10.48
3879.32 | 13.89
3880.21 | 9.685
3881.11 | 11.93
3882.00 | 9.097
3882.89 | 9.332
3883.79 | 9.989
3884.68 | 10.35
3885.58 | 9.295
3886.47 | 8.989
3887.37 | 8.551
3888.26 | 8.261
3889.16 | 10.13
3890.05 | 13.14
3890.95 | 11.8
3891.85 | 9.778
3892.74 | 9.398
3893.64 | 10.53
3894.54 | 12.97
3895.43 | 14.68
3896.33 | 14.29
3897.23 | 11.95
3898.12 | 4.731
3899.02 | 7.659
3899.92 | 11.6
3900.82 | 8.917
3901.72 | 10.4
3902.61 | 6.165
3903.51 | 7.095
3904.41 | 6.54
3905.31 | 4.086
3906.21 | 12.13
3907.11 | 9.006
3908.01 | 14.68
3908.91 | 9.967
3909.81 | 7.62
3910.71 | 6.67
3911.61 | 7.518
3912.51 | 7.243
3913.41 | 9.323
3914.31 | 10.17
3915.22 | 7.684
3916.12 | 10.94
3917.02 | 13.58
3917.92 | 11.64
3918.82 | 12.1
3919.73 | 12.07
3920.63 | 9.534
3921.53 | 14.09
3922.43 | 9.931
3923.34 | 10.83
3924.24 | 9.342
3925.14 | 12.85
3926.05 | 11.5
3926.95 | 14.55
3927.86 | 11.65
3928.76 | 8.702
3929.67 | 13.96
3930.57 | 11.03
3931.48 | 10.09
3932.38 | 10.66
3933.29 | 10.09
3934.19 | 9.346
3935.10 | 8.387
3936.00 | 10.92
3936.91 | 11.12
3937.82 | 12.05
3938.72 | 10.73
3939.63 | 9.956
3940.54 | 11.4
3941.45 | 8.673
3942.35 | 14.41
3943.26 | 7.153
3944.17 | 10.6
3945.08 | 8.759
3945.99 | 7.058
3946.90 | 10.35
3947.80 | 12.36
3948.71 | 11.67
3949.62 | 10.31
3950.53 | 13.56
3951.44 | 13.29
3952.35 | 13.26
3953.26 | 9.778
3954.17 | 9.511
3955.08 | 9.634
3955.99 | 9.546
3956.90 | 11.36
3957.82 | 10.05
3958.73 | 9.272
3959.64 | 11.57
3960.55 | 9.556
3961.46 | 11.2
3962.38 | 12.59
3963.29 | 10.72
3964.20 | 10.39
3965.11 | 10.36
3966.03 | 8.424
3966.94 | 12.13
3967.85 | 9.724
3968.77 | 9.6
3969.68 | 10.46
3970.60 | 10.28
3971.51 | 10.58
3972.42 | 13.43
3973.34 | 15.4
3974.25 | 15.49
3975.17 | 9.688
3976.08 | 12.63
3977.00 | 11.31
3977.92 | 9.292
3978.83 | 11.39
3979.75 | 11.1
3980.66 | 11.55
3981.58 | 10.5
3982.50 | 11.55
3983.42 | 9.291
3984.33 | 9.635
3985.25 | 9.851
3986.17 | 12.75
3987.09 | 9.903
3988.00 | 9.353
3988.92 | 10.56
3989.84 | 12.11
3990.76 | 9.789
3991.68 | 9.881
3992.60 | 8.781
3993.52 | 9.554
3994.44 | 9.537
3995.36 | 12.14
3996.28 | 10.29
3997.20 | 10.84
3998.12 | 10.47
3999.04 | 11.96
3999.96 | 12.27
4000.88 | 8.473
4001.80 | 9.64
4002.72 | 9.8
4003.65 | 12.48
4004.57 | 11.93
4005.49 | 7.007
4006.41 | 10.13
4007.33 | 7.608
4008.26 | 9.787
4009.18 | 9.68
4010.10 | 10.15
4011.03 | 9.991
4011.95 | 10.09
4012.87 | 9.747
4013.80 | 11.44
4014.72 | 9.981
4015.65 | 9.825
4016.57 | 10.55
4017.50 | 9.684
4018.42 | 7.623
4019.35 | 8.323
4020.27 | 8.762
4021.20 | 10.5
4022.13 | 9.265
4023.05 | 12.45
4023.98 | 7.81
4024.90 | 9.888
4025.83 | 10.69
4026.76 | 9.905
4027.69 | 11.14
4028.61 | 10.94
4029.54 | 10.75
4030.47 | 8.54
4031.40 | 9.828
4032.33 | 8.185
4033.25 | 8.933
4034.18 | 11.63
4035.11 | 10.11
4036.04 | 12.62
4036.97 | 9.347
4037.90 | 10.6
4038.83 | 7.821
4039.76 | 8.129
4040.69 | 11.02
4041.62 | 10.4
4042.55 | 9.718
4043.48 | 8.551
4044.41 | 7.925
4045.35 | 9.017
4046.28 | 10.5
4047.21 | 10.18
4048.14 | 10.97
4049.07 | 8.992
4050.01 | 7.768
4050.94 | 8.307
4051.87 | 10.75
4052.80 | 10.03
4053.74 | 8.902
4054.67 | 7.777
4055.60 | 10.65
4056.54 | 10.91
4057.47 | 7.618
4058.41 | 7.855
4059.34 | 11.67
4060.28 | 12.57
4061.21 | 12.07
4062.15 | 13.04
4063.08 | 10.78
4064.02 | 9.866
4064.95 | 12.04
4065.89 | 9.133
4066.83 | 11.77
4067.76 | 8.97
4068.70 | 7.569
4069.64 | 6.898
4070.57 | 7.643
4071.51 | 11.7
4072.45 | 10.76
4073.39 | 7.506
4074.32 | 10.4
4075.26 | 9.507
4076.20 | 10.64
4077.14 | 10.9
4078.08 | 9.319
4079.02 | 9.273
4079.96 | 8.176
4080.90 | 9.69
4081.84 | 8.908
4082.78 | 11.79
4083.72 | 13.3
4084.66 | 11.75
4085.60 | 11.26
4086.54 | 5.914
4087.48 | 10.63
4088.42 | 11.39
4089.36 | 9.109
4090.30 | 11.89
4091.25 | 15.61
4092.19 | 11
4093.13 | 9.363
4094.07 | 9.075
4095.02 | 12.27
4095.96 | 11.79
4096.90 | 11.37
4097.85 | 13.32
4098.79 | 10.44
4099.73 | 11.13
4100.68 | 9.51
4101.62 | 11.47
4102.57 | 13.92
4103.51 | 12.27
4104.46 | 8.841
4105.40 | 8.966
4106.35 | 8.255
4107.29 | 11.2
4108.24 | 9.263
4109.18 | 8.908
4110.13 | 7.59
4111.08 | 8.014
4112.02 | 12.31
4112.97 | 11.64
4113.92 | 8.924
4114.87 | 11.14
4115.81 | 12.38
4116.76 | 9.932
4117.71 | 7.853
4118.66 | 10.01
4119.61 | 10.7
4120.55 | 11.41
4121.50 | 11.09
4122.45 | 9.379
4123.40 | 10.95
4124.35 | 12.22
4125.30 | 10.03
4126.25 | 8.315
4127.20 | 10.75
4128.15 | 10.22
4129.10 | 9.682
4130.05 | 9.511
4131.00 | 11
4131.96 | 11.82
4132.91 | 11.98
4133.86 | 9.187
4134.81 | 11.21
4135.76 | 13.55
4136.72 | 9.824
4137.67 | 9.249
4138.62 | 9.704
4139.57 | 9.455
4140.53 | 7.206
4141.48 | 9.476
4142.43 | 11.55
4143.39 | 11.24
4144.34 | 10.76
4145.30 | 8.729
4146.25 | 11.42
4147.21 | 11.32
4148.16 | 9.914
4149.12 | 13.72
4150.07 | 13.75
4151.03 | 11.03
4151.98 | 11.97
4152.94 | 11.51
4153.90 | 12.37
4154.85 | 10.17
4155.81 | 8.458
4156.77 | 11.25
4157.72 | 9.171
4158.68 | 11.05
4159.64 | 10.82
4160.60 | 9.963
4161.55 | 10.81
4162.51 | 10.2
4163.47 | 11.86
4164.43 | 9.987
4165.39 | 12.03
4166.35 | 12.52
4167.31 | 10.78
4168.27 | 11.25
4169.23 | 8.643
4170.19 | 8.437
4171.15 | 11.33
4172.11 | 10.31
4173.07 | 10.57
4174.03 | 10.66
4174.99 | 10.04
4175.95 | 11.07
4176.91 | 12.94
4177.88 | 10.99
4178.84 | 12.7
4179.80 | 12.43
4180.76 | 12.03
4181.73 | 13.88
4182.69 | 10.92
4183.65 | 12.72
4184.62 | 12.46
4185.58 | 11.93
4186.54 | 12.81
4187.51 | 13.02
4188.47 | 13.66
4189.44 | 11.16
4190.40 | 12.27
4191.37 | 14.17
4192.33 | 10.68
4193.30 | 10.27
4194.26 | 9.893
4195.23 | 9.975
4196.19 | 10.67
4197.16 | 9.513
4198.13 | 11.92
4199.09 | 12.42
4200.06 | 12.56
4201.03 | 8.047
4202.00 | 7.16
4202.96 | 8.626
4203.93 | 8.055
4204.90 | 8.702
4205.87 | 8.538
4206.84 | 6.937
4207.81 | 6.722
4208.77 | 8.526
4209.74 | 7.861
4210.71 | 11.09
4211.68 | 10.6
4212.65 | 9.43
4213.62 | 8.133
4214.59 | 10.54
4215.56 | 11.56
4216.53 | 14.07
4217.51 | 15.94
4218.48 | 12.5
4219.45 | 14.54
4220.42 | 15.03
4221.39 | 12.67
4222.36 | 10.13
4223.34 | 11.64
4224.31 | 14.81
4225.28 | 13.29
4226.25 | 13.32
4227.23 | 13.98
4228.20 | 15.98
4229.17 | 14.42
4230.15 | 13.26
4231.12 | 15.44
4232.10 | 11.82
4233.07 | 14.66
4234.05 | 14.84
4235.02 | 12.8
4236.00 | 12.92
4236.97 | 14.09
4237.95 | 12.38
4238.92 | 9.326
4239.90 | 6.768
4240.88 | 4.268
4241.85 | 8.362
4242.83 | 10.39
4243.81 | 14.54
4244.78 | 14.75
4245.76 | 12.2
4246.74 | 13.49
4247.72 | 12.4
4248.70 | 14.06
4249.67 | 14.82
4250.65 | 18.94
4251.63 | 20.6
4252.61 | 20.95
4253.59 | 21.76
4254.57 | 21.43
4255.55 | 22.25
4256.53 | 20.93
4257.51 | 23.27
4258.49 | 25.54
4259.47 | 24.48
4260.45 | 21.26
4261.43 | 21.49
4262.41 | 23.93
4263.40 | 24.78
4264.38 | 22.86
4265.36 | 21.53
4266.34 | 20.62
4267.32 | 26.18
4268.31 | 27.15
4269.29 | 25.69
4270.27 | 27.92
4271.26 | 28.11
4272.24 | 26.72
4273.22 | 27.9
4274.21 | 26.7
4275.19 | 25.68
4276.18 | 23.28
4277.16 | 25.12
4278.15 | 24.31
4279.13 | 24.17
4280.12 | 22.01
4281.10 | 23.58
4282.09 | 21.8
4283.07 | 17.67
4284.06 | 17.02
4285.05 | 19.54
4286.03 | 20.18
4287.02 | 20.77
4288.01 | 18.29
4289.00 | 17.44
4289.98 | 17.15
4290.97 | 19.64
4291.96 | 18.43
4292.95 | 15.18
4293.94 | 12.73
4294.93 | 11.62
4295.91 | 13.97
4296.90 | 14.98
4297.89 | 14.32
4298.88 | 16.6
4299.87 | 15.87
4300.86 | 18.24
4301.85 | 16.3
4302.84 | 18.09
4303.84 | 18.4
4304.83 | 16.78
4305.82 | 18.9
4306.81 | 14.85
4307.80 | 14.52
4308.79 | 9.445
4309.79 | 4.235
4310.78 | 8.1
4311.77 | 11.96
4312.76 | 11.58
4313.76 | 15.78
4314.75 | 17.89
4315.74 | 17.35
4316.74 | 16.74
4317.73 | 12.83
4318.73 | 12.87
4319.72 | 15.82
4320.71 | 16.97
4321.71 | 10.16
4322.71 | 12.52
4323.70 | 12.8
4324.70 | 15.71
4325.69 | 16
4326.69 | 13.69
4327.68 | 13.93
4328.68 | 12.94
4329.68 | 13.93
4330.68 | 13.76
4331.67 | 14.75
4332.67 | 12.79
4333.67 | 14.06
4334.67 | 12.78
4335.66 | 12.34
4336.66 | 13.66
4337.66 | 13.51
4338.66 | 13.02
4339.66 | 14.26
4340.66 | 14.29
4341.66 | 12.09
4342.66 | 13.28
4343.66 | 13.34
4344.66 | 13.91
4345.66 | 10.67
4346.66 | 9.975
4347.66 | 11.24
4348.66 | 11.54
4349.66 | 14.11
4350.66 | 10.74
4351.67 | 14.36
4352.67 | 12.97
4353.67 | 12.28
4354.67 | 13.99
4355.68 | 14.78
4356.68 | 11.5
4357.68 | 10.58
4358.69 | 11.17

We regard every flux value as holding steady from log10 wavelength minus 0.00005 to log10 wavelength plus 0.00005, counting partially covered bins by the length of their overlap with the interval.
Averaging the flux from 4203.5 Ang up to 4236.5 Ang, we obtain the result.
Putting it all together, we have 11.9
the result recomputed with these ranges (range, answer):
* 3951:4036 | 10.4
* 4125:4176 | 10.6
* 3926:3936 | 10.9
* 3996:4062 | 9.9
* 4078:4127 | 10.5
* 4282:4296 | 17.4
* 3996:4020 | 9.98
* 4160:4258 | 12.3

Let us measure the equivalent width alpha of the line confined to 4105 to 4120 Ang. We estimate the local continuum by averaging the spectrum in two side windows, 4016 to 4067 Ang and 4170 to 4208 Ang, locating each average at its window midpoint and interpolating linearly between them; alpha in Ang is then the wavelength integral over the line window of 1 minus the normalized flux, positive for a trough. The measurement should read 0.80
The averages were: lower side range 9.9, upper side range 10.9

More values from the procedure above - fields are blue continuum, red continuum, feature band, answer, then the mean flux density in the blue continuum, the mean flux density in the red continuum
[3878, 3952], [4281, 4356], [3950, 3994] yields 0.4 Ang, 10.4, 14.6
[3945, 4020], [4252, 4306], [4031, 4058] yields 6.7 Ang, 10.5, 20.9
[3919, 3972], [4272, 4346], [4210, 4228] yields 2.9 Ang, 10.7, 16.2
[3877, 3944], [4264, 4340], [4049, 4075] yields 6.4 Ang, 10.3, 17.3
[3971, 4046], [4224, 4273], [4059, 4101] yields 6.6 Ang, 10.3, 17.7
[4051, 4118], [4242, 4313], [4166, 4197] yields 6.8 Ang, 10.3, 19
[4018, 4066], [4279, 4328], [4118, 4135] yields 1.9 Ang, 9.87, 15.8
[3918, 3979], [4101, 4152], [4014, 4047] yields 3.0 Ang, 11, 10.5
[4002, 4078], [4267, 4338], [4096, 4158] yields 8.7 Ang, 9.84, 17.3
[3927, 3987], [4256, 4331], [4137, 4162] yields 7.5 Ang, 10.8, 18.4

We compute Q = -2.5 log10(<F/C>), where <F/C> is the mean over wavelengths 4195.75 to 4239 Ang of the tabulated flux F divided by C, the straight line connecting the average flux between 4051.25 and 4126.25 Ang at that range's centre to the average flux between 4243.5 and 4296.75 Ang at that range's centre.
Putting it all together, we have 0.461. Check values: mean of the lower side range 10.3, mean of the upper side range 20.7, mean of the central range 11.6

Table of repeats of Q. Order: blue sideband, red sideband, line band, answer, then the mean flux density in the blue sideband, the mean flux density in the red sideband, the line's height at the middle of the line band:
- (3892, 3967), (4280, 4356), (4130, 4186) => 0.18 mag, 10.4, 14.7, 12.9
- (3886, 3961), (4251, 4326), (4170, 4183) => 0.39 mag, 10.3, 18.9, 16.3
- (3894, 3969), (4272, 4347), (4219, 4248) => 0.18 mag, 10.4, 16.1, 14.9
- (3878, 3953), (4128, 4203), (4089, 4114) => 0.01 mag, 10.4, 11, 10.8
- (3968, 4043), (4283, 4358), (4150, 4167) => 0.12 mag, 10.3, 14.3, 12.3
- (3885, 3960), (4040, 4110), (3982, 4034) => 0.02 mag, 10.3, 10.2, 10.2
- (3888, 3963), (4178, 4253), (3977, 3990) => 0.01 mag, 10.4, 12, 10.7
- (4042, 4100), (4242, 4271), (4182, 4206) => 0.47 mag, 10.2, 20.3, 16.9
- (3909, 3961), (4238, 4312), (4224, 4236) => 0.24 mag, 10.5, 18.5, 17.5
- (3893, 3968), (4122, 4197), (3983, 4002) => 0.02 mag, 10.4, 11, 10.6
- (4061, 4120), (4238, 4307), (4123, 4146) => 0.20 mag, 10.3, 19.1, 12.5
